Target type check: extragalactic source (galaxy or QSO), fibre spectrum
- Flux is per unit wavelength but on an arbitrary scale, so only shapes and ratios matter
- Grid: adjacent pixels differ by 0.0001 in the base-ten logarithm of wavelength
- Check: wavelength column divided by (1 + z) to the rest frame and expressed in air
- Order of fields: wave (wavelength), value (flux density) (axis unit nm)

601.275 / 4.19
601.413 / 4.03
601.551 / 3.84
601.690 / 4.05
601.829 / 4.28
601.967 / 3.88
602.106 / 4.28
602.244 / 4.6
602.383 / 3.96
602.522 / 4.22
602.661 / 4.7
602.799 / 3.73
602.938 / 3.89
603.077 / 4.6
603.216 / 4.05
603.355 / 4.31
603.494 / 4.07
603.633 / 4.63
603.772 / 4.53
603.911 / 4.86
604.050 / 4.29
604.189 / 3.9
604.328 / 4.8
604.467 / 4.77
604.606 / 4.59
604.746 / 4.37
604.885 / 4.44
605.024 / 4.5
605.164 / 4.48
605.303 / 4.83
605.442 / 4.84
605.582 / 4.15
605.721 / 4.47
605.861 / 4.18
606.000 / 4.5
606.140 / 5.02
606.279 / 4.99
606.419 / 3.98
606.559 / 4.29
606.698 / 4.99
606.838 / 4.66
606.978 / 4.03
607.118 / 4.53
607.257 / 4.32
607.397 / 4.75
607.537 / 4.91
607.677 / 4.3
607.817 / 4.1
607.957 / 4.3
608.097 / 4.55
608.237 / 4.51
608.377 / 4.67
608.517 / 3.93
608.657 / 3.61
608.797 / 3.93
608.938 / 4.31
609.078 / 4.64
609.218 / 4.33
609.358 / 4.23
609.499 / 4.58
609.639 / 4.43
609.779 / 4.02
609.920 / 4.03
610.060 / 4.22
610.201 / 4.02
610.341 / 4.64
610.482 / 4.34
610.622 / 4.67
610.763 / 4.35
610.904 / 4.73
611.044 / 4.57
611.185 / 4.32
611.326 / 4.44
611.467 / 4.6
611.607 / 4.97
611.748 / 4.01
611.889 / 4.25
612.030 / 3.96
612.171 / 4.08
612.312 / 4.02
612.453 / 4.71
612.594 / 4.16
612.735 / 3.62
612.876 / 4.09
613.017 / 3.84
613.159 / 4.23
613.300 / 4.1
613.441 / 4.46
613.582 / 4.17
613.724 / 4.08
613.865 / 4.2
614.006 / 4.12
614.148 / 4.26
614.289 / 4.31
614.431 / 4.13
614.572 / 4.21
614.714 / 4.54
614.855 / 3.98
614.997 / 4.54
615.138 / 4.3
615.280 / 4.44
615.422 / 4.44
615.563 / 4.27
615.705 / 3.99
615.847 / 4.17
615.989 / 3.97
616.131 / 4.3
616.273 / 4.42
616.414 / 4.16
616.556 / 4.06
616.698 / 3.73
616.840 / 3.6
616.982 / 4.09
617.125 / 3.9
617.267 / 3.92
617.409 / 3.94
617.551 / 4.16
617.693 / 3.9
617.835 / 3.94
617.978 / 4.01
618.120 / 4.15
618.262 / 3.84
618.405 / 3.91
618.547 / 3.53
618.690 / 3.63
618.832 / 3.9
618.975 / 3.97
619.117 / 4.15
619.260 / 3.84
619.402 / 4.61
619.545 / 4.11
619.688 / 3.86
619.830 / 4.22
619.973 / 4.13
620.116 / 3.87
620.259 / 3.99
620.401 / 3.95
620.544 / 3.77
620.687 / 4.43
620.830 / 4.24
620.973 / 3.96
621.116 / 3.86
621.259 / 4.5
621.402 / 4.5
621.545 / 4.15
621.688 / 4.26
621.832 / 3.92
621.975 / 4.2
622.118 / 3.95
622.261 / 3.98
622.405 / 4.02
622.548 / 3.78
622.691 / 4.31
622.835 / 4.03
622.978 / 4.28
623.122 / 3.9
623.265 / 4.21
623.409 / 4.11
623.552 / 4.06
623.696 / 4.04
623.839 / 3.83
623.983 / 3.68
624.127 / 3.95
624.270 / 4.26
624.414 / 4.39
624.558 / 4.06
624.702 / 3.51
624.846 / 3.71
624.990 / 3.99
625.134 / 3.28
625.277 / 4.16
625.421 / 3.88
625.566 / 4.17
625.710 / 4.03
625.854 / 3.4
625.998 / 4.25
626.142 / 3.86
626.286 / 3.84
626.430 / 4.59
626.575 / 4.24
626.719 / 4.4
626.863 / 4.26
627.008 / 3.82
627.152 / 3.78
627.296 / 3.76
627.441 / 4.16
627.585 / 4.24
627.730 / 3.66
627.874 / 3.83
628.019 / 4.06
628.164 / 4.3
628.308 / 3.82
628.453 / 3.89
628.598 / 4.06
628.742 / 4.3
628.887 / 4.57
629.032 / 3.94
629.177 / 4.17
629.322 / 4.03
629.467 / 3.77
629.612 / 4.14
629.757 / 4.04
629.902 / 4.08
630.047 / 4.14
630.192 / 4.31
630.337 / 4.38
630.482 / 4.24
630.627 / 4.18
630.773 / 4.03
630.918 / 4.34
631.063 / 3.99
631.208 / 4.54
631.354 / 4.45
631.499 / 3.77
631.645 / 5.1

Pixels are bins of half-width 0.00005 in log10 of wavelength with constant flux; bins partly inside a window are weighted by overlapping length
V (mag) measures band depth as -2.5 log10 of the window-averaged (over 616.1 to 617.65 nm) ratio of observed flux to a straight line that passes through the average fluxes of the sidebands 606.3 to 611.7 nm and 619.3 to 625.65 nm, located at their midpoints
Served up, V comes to 0.05 mag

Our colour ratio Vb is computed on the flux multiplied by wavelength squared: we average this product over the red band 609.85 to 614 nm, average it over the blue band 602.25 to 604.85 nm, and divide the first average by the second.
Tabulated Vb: 1.0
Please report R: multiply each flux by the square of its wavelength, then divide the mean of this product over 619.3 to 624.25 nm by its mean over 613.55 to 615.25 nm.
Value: 0.98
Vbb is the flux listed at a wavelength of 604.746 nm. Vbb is 4.37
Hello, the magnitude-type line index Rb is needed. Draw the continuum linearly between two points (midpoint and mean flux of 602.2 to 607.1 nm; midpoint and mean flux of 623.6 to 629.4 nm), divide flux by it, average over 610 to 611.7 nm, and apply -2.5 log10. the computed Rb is -0.04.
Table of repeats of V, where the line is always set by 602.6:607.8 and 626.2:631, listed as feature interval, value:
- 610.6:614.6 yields 0.02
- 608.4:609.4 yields 0.06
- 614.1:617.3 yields 0.04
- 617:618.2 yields 0.07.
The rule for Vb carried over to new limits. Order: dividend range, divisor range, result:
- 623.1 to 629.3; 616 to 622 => 1.02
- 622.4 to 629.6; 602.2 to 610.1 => 0.97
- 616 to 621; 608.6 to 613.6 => 0.96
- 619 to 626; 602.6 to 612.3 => 0.96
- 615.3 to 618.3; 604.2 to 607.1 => 0.93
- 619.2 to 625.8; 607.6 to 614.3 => 0.98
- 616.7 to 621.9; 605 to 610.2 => 0.95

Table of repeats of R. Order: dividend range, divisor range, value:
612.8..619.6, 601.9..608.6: 0.96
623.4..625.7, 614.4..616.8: 0.96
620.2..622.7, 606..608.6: 0.96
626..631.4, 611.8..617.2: 1.04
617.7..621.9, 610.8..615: 0.97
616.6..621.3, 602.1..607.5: 0.94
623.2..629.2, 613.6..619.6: 1.01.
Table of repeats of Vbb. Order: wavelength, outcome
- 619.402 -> 4.61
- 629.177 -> 4.17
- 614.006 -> 4.12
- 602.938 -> 3.89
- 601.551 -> 3.84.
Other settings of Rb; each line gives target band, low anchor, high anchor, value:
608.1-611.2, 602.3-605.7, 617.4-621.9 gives -0.015 mag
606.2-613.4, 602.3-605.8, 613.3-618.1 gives -0.015 mag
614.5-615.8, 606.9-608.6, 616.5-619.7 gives -0.058 mag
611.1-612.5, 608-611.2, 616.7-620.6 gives -0.023 mag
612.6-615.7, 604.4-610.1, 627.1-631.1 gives 0.029 mag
